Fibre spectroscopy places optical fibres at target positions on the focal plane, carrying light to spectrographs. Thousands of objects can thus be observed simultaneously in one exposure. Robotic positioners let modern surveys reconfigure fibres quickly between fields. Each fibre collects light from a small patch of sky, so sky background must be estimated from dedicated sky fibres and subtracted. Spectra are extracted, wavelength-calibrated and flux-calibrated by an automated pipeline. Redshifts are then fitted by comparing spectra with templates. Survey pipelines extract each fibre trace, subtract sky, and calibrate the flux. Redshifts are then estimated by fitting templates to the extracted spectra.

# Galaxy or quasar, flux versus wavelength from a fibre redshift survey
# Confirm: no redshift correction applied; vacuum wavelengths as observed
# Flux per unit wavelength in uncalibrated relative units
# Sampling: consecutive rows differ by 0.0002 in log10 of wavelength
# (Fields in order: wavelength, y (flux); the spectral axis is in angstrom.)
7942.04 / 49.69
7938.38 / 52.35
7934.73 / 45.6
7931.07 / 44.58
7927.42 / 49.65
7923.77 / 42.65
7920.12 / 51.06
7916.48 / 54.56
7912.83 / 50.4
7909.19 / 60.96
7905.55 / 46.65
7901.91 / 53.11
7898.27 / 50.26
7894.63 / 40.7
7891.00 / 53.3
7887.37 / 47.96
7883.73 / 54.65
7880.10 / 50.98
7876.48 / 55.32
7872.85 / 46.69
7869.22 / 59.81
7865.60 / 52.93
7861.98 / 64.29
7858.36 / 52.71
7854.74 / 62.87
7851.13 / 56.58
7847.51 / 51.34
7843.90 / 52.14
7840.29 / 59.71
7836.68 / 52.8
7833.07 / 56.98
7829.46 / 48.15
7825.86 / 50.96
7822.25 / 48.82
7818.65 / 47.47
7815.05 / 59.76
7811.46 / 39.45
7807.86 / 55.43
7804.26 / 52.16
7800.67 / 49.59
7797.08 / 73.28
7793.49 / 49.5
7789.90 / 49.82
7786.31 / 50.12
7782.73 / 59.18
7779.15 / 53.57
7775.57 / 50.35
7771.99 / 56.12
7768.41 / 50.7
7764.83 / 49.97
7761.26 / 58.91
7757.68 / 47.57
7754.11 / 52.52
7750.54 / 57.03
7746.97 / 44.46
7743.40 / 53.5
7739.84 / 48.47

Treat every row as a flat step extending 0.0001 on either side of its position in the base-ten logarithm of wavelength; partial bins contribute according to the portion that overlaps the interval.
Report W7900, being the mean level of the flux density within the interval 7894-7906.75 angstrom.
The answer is 48.4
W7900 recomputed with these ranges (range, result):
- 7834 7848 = 54.4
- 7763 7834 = 52.5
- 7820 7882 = 54.3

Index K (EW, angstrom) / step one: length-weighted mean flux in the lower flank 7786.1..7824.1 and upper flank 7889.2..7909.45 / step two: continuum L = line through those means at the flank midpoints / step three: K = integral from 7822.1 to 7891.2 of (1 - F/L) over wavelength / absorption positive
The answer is -4.0 angstrom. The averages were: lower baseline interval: 52.4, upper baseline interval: 50.1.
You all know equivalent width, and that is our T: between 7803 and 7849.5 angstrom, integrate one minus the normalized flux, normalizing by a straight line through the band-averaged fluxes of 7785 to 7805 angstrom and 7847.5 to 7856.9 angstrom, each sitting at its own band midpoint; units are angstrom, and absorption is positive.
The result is 3.5 angstrom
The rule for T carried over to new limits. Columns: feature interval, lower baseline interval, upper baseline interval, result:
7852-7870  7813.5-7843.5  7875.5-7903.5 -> -2.3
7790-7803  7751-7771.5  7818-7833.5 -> -1.3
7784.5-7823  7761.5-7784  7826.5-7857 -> 1.2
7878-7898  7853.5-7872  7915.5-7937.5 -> 1.6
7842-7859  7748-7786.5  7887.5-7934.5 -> -1.4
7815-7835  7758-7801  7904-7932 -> 0.6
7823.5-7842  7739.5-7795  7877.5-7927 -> -0.8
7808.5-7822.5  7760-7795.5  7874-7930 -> 0.7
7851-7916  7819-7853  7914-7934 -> -3.6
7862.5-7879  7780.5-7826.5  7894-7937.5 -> -1.2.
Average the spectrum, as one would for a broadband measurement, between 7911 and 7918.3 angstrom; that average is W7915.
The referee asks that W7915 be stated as 52.5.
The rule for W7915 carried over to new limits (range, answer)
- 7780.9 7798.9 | 56.4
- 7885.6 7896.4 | 47.4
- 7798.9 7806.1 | 50.9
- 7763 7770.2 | 50.4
